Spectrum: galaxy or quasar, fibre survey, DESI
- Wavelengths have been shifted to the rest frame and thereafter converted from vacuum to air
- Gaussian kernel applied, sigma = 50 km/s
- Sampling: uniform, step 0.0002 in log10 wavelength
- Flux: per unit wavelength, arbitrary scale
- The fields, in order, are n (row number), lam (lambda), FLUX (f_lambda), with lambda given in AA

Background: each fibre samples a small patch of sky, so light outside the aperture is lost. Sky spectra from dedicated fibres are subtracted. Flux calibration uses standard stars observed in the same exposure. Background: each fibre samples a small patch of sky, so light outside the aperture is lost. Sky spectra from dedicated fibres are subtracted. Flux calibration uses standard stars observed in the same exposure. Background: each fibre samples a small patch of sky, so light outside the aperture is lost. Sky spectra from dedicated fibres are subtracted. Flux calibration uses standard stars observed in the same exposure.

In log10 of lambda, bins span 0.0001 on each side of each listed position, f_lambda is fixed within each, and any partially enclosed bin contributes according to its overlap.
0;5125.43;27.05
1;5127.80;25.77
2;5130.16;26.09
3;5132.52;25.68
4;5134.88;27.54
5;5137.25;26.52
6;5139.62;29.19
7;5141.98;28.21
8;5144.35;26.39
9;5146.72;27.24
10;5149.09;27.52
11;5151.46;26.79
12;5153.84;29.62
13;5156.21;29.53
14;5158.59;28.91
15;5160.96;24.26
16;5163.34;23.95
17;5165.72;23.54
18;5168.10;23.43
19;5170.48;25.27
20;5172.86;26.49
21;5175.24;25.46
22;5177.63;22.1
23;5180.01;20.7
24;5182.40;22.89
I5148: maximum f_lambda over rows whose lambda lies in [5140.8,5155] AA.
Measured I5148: 29.62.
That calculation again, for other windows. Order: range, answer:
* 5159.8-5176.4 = 26.49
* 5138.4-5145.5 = 29.19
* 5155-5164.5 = 29.53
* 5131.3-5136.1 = 27.54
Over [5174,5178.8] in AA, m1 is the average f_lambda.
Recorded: 23.8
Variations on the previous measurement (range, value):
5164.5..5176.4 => 24.8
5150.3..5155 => 28.2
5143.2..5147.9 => 26.8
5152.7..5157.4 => 29.6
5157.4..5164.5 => 25.7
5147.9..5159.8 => 28.5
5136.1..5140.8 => 27.9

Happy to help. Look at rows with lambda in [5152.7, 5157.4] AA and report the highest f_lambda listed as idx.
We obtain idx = 29.62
